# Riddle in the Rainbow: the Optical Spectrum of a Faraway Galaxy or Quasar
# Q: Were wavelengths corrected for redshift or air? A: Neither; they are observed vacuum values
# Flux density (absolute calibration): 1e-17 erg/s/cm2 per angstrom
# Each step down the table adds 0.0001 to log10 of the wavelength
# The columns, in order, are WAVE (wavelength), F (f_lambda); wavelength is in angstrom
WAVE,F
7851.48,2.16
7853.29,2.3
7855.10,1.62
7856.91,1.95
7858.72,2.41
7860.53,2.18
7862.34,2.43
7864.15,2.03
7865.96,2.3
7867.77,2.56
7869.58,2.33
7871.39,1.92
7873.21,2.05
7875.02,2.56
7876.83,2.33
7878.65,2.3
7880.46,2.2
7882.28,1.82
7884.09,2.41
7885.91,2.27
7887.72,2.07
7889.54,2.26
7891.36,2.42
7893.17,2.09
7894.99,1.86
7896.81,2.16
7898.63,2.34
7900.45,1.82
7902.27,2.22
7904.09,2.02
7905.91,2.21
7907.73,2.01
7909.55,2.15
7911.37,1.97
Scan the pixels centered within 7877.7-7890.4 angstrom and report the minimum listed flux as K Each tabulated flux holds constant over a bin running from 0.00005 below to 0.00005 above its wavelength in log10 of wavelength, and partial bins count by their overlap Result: 1.82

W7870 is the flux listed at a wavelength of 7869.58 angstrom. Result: 2.33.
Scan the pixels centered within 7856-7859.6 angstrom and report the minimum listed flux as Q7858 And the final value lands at 1.95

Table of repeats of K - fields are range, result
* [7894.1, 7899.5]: 1.86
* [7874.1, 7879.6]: 2.3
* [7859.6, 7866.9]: 2.03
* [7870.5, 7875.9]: 1.92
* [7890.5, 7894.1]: 2.09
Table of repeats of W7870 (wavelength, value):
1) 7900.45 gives 1.82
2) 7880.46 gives 2.2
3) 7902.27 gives 2.22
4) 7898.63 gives 2.34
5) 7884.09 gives 2.41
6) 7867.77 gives 2.56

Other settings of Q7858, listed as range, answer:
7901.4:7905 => 2.02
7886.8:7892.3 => 2.07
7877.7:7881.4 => 2.2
